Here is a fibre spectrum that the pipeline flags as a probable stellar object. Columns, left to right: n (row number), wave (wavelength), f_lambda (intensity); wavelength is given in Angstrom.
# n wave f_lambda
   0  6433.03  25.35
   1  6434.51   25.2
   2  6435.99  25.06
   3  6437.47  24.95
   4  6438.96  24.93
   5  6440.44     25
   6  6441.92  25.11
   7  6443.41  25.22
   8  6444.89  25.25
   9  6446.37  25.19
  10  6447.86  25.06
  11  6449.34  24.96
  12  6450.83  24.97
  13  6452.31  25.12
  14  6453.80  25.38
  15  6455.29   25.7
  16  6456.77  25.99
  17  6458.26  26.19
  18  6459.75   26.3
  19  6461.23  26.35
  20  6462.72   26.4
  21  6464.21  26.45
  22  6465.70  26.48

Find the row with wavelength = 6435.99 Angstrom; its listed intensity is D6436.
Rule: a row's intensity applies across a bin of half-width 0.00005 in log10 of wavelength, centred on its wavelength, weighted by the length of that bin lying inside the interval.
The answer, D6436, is 25.06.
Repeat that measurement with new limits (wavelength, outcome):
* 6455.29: 25.7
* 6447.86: 25.06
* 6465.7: 26.48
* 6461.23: 26.35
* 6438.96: 24.93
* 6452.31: 25.12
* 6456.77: 25.99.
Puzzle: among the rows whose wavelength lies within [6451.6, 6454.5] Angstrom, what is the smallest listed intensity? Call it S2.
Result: 25.12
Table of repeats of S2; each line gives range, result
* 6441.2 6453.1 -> 24.96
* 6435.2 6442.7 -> 24.93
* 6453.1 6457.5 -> 25.38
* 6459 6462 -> 26.3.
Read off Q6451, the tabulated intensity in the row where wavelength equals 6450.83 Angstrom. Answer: 24.97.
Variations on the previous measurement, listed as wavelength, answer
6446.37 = 25.19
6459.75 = 26.3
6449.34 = 24.96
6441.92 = 25.11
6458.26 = 26.19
